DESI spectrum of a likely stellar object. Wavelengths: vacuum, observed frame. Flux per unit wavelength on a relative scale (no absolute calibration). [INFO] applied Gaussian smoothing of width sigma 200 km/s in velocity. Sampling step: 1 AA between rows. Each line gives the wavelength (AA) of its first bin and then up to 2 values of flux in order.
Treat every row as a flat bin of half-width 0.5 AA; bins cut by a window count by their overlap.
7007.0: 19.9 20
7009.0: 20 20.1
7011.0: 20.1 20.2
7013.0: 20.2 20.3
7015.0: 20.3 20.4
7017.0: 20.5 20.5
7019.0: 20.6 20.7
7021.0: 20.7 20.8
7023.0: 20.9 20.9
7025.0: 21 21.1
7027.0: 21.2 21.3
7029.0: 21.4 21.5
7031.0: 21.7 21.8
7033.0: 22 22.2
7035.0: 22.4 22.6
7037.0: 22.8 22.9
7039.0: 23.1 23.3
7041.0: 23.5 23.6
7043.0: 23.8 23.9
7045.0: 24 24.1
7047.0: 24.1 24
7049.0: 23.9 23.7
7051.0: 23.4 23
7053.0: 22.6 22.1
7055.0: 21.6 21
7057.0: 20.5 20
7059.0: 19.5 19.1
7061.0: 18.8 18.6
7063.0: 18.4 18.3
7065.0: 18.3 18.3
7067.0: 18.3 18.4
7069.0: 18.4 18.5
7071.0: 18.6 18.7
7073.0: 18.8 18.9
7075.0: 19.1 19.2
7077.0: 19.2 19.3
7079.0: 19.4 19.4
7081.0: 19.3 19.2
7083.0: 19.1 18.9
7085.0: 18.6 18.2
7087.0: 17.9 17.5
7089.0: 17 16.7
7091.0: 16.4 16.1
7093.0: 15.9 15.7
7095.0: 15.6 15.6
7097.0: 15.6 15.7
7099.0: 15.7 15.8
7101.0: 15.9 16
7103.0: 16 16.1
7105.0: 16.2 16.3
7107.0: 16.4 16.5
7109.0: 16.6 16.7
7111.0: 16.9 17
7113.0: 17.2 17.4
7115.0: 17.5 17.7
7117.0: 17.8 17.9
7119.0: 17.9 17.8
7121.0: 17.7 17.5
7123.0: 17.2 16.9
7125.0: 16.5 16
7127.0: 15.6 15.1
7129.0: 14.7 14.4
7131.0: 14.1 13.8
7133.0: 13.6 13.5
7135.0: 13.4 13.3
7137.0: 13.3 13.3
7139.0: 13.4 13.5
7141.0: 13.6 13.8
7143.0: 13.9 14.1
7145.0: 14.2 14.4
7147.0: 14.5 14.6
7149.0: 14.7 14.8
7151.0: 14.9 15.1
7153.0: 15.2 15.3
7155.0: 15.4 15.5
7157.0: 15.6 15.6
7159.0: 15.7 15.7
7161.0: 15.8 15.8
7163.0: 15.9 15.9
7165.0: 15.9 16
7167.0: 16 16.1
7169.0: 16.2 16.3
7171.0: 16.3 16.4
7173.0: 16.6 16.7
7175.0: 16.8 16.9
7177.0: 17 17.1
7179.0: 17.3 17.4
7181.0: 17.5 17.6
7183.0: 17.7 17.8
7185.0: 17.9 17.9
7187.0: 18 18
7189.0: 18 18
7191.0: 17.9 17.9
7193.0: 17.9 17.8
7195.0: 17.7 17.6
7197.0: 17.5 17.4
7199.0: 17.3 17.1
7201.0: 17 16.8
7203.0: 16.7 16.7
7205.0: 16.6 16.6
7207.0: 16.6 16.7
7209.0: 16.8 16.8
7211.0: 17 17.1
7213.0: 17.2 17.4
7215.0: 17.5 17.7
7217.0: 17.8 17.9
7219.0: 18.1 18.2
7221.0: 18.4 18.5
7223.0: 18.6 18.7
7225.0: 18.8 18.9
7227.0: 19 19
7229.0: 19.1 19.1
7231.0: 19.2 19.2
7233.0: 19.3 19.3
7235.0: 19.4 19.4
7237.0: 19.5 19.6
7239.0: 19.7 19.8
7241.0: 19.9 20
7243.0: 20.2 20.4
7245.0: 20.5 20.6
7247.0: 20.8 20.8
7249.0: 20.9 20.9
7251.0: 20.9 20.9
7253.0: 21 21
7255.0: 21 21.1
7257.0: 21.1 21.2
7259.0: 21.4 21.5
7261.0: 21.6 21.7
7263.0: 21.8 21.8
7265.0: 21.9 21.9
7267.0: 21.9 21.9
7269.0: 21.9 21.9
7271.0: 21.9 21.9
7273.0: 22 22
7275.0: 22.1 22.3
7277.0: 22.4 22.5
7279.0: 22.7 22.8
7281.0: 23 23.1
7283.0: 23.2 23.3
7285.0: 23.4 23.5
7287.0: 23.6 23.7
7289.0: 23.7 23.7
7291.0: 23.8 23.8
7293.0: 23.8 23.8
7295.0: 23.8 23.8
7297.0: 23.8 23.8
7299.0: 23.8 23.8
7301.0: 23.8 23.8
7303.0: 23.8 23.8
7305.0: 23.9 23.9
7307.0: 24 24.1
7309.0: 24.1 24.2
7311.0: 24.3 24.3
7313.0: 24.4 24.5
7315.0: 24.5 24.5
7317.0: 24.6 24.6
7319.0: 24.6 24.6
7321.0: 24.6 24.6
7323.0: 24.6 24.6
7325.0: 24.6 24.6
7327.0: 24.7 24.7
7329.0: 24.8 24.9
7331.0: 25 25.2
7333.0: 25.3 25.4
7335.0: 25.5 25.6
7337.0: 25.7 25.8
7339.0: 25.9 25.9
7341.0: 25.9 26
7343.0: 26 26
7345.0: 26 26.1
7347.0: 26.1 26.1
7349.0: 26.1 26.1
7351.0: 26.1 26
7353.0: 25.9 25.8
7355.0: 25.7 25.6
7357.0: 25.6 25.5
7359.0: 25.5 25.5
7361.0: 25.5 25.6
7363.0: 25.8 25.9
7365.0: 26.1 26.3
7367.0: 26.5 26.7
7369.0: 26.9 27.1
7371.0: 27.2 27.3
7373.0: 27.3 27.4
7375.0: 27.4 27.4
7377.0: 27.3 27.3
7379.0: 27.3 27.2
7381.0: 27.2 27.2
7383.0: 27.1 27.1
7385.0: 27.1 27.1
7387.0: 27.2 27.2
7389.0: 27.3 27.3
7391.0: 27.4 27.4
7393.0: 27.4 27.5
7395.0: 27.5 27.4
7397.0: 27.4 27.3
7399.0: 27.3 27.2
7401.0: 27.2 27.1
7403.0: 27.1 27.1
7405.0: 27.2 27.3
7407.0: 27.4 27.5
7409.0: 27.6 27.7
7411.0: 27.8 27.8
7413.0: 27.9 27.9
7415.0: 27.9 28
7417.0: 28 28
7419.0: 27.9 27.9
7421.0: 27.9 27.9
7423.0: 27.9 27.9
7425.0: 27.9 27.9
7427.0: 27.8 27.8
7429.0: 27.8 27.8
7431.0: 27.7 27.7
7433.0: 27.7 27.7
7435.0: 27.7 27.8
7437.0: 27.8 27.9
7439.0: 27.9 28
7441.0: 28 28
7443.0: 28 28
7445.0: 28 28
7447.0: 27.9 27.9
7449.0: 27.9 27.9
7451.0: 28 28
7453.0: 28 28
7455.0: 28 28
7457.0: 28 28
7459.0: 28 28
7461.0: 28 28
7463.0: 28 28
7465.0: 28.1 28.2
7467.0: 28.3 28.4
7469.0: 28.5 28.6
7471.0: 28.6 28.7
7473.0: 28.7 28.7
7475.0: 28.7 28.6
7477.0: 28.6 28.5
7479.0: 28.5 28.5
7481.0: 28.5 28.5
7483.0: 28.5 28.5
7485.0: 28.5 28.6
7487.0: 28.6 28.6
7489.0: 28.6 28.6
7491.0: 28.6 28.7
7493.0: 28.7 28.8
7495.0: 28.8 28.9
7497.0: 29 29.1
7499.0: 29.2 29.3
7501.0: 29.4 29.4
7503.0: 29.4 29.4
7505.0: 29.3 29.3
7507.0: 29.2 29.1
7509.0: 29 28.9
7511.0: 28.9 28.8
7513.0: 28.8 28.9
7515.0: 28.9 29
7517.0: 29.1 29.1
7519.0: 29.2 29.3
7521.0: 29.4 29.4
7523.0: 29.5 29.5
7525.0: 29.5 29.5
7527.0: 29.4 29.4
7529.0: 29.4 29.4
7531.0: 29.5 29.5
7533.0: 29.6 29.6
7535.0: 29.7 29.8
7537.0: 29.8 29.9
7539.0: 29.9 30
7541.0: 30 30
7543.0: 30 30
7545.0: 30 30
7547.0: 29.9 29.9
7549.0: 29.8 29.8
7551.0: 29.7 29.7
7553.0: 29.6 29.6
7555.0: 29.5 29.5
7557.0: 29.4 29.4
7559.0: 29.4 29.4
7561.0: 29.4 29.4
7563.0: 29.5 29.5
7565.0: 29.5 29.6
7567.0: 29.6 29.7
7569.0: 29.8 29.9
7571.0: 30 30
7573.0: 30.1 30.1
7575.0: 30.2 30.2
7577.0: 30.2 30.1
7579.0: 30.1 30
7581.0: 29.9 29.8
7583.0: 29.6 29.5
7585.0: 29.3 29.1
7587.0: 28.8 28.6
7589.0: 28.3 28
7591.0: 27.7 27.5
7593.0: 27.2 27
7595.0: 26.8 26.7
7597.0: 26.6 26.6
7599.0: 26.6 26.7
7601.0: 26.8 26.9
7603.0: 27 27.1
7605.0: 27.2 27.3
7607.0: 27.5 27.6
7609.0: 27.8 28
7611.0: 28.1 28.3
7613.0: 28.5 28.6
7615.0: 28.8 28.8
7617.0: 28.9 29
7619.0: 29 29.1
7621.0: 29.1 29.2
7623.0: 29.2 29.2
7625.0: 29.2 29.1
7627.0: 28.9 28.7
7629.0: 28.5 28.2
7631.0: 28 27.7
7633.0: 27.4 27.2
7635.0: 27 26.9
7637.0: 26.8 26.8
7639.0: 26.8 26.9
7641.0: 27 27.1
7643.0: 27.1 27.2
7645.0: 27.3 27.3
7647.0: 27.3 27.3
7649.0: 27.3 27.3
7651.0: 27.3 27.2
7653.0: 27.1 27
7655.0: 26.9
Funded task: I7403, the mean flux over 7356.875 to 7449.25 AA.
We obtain 27.4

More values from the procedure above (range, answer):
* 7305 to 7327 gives 24.4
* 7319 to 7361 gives 25.5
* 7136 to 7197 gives 16.1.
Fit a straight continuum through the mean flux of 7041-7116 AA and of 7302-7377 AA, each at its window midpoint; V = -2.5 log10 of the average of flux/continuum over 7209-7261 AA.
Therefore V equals 0.17 mag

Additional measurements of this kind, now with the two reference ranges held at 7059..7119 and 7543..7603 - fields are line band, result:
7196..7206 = 0.19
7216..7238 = 0.11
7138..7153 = 0.31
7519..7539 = -0.06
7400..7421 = -0.10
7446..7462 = -0.07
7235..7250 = 0.06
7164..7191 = 0.16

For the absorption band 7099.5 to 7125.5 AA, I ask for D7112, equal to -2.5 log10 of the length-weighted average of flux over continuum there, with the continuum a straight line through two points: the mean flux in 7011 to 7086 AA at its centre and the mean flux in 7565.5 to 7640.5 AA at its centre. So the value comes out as 0.27 mag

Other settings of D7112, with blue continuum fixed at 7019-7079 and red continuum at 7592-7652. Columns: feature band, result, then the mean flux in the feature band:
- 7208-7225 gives 0.283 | 17.7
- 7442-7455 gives -0.092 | 28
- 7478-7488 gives -0.097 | 28.5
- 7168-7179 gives 0.328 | 16.6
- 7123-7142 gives 0.462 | 14.4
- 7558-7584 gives -0.102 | 29.8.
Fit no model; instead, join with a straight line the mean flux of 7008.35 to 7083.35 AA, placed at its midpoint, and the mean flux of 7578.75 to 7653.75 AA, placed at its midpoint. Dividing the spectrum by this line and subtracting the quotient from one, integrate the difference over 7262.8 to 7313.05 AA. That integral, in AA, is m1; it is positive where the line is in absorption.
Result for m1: 1.4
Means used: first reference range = 20.8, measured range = 23.2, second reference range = 27.9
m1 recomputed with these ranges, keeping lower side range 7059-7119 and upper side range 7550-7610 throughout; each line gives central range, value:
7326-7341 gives -1.39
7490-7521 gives -2.26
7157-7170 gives 2.29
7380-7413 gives -3.67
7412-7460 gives -4.55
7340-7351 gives -1.22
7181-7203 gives 2.54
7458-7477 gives -1.54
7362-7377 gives -1.75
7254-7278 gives -0.14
